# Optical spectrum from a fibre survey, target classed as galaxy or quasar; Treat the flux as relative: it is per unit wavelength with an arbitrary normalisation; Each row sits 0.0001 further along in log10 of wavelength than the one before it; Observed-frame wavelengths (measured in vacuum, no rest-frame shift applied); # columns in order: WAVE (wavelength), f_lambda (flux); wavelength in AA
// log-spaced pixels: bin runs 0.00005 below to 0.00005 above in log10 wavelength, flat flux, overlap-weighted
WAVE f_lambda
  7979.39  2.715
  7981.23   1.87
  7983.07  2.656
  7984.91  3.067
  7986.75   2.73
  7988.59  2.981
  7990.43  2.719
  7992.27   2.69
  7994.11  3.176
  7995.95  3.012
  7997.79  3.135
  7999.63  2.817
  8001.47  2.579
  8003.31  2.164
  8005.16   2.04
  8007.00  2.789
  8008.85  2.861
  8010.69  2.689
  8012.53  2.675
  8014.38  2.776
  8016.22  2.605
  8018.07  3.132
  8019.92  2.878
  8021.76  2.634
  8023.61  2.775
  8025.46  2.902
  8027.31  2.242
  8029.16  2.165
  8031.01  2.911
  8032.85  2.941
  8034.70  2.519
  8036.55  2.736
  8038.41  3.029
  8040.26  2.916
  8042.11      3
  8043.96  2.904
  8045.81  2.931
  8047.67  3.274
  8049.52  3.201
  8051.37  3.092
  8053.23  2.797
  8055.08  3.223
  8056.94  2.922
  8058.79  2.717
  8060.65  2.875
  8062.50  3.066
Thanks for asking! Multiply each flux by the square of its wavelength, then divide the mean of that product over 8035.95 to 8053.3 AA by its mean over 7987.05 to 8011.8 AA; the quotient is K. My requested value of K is 1.11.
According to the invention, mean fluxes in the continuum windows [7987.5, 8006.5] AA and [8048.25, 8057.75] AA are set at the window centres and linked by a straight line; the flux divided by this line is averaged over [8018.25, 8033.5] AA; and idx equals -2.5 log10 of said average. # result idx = 0.08 mag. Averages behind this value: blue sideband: 2.73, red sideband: 3.06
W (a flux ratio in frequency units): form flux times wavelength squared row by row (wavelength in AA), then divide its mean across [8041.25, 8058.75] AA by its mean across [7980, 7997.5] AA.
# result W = 1.1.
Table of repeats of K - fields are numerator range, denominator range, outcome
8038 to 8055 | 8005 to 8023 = 1.11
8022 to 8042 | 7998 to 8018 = 1.04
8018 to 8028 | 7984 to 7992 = 0.97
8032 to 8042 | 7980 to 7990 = 1.08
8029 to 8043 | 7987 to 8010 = 1.03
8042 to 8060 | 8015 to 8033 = 1.12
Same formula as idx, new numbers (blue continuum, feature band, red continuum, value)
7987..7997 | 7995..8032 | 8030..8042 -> 0.07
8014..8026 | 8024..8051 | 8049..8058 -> 0.04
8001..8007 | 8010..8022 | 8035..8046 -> -0.11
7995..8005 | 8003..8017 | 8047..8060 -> 0.07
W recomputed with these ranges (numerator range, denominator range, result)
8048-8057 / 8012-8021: 1.10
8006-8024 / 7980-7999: 1.00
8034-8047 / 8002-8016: 1.13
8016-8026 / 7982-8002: 0.99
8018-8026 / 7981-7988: 1.07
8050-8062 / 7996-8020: 1.10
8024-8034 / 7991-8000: 0.90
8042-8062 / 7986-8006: 1.11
